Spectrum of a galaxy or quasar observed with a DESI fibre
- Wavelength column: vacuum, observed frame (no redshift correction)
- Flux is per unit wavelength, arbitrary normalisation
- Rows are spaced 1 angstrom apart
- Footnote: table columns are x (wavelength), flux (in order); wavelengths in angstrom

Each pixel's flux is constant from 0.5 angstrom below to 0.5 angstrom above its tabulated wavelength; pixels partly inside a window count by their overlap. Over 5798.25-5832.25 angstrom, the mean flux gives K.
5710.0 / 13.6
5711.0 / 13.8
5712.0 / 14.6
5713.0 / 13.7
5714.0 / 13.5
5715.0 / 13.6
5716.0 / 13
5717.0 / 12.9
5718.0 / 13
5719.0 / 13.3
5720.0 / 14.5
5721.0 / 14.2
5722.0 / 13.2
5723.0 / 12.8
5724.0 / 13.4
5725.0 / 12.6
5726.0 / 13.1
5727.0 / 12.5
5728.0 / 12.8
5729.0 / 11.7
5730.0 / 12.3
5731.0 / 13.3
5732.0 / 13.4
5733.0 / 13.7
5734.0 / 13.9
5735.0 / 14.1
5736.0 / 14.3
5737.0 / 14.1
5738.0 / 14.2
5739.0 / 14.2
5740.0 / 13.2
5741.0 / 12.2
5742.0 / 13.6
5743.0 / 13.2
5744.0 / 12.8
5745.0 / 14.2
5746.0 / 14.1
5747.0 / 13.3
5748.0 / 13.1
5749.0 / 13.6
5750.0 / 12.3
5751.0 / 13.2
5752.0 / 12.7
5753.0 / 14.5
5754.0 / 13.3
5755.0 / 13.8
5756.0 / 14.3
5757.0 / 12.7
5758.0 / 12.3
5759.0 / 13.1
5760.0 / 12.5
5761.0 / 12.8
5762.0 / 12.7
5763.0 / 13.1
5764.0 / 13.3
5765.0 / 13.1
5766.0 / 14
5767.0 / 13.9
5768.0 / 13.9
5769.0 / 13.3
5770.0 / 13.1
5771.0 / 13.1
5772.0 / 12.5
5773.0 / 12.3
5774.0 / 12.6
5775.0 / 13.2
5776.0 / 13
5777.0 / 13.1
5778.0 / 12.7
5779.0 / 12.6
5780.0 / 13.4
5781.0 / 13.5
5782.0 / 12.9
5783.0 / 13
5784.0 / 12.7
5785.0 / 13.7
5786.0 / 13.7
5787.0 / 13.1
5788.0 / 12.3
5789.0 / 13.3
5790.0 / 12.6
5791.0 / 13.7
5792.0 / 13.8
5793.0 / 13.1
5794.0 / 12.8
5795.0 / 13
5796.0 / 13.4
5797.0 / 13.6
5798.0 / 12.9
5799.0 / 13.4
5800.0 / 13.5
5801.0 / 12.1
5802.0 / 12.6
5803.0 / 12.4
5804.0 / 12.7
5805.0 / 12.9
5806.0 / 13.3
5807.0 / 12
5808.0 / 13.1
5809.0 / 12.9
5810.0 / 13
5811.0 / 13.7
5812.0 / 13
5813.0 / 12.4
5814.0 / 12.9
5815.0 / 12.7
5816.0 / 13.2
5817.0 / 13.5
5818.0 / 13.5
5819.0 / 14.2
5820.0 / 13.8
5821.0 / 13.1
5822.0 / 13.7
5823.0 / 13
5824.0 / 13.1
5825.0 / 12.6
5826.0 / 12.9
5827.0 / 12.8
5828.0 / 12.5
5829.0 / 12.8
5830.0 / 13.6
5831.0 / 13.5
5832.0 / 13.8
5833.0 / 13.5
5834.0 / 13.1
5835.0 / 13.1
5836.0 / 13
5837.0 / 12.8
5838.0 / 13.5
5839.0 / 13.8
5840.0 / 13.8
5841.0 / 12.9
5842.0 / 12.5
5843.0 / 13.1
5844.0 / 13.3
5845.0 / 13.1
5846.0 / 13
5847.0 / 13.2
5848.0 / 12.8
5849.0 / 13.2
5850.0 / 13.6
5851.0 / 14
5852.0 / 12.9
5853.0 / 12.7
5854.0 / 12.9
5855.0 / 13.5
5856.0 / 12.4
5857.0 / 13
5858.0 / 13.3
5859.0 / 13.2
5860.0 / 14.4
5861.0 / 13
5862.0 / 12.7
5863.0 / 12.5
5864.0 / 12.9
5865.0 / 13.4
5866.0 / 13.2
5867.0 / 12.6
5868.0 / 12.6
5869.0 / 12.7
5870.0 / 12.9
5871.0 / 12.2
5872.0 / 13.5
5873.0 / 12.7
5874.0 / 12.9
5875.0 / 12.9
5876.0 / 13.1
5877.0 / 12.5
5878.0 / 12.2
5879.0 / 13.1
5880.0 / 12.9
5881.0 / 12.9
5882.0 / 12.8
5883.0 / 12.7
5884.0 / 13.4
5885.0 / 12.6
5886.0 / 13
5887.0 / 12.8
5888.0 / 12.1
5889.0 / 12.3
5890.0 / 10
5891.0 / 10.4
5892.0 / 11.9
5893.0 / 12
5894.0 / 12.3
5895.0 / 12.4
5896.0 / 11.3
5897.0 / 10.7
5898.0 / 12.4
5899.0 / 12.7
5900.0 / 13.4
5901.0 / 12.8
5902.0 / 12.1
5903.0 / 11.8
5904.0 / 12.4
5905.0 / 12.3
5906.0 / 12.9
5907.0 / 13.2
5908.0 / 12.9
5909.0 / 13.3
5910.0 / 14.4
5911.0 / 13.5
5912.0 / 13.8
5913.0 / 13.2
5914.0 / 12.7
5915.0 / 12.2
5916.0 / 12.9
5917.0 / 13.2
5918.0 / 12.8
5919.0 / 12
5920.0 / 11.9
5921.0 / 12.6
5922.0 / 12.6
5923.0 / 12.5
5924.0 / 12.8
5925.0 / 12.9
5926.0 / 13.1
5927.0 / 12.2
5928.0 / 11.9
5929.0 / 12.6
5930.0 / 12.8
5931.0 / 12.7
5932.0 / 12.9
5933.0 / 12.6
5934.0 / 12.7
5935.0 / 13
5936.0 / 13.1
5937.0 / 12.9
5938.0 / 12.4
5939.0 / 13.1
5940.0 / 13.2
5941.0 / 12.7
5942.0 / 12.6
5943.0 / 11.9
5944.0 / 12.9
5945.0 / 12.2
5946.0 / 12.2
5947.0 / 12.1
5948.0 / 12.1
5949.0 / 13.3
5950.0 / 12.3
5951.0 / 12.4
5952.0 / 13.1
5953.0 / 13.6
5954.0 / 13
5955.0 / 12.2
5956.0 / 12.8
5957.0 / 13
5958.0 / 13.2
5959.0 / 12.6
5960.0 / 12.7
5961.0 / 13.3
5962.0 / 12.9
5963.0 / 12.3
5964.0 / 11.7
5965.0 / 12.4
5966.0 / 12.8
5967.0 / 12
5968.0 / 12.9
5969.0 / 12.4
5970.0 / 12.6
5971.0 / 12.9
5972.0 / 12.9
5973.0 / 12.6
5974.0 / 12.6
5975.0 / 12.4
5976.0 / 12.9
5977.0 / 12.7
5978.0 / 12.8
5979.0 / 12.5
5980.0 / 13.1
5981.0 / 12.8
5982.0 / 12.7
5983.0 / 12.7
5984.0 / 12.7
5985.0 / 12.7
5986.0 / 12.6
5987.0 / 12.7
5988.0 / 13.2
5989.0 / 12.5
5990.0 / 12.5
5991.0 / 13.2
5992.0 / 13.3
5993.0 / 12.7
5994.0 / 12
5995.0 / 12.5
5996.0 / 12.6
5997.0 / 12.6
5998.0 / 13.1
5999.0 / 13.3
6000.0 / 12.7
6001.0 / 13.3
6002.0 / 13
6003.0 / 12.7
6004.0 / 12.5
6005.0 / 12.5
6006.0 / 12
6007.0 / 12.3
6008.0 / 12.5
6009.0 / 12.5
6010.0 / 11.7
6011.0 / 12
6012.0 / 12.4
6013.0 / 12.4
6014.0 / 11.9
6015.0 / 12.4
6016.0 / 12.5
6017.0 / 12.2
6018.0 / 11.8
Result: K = 13.1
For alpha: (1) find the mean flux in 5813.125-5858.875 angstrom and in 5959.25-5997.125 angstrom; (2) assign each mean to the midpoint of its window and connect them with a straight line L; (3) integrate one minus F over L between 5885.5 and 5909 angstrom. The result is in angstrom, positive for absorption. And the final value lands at 1.4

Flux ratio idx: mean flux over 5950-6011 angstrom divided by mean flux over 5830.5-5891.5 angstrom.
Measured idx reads 1.0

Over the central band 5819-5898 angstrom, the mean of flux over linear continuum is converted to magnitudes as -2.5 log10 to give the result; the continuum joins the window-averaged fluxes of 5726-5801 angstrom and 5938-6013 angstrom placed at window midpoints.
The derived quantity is 0.01 mag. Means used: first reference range 13.2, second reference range 12.7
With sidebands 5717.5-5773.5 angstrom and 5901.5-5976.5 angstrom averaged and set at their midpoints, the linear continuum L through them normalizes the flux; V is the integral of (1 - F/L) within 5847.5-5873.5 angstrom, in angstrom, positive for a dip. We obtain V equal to -0.2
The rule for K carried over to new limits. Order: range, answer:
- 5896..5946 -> 12.7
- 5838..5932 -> 12.8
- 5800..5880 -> 13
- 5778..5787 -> 13.2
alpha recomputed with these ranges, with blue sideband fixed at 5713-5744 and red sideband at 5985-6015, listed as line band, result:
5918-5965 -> 0.4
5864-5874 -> 0.1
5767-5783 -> 0.2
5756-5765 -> 0.2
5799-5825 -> 0.1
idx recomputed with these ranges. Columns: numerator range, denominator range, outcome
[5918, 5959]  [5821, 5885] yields 0.97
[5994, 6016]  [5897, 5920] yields 0.98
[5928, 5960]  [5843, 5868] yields 0.97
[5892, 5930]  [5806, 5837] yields 0.96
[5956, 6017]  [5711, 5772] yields 0.95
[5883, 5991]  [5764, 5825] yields 0.96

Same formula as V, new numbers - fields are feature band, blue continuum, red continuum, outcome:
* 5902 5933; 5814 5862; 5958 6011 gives 0.4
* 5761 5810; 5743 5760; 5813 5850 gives 0.7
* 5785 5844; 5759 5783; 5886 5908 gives -1.7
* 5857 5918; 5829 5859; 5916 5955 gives 1.2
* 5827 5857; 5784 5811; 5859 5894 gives -0.8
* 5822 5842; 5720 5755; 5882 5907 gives -0.8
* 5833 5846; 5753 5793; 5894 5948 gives -0.3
